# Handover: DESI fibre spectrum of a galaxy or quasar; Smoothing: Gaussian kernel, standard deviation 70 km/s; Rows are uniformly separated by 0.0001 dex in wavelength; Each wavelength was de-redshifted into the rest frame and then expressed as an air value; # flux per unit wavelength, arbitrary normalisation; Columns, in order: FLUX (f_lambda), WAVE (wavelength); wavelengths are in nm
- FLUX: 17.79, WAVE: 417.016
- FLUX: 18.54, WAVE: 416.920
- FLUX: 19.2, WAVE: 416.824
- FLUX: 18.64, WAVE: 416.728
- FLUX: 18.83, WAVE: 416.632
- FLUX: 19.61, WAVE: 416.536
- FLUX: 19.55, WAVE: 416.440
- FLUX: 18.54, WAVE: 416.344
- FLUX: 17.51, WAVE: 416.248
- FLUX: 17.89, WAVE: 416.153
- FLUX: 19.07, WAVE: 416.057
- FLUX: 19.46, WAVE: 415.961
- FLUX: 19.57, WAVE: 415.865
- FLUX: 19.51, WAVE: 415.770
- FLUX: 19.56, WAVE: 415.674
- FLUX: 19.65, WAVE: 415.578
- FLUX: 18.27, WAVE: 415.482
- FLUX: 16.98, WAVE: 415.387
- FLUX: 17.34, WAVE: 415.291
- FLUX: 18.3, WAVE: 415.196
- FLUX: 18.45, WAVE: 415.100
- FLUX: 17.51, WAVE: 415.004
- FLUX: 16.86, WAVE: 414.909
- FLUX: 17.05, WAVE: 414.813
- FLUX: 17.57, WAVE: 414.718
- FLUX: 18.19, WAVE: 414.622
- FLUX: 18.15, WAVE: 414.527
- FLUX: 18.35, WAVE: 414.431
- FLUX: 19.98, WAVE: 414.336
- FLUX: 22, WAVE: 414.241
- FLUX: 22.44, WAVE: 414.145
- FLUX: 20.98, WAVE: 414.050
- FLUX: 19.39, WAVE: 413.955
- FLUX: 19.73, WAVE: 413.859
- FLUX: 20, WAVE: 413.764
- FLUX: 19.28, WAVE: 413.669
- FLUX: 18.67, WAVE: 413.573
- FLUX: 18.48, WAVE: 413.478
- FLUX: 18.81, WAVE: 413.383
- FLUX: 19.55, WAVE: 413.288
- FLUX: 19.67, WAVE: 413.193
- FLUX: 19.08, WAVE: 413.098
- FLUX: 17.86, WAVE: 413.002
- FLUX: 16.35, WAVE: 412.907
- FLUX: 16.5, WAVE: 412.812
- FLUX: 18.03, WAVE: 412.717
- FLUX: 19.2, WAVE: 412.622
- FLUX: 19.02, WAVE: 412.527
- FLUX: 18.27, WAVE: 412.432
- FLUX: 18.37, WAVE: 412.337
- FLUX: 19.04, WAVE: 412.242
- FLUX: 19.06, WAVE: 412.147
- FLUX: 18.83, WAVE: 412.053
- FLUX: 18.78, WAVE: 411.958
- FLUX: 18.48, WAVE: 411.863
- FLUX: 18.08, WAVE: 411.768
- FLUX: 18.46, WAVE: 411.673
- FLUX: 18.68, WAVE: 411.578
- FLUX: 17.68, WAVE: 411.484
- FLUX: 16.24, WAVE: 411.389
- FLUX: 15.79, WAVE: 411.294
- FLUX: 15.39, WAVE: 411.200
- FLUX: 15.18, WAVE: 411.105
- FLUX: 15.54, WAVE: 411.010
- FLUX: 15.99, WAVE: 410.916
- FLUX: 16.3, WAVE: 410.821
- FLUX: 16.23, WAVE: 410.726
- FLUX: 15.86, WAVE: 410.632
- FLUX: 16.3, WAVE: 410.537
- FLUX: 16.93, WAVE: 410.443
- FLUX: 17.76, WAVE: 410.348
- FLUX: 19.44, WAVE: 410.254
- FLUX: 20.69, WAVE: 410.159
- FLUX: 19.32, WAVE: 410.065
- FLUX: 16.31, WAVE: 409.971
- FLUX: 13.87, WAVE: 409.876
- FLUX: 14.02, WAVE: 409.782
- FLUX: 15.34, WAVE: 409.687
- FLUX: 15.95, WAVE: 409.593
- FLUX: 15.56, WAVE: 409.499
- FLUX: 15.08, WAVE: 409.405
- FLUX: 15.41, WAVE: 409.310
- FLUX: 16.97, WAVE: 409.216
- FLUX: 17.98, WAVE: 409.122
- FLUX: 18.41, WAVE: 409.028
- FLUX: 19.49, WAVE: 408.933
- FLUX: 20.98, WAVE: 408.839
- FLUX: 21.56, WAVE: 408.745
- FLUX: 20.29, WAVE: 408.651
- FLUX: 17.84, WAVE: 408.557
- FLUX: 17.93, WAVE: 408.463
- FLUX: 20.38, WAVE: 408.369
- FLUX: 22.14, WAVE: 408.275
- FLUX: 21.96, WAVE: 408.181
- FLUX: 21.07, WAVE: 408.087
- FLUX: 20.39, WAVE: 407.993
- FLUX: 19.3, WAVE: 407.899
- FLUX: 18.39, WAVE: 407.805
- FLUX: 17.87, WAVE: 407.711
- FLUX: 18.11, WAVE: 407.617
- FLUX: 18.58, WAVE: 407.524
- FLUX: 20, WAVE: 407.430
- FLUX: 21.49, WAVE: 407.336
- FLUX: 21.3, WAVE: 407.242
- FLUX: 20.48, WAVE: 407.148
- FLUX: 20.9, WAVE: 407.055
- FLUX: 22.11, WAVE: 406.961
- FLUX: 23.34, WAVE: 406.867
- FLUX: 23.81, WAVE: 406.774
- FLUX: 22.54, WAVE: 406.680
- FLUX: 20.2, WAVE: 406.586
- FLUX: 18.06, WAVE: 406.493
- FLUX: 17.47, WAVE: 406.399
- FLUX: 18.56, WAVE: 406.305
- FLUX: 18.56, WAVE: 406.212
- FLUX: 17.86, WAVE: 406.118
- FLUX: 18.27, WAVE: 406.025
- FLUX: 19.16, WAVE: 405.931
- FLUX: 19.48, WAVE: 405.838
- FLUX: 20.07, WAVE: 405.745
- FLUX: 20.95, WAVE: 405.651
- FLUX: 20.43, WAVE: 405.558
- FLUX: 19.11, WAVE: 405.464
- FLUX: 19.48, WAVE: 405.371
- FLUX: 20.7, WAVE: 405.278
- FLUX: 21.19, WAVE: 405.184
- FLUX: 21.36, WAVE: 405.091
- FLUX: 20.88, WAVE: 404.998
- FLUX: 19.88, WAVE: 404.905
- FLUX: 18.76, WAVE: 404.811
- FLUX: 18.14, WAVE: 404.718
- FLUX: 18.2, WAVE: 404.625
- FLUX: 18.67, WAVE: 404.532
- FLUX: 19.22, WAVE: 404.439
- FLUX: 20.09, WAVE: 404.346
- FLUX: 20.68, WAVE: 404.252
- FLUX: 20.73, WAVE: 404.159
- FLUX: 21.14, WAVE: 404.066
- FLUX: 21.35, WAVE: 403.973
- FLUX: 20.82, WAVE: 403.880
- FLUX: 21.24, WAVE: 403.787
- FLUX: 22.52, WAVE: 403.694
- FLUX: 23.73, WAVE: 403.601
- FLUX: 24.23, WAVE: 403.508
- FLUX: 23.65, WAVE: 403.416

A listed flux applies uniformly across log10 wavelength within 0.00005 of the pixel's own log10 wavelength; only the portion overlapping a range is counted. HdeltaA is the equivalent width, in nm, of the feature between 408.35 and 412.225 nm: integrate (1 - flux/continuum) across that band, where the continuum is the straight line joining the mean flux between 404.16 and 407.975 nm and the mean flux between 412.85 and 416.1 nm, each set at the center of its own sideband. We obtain 0.39 nm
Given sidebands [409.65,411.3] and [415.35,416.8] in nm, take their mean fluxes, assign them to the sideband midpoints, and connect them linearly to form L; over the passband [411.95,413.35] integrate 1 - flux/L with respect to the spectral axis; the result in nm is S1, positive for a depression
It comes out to -0.09 nm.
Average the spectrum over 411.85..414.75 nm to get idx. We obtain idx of 19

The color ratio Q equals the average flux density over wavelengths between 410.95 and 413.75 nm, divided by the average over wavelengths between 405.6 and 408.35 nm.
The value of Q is 0.90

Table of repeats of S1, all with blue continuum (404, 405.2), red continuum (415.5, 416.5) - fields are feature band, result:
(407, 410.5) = 0.17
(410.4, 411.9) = 0.21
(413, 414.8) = -0.02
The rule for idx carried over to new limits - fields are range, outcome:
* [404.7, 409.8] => 19.4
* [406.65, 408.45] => 20.7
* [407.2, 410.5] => 18.5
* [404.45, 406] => 19.7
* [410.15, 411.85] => 17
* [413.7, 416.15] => 19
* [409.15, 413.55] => 17.4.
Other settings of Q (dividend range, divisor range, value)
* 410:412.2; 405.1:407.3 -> 0.86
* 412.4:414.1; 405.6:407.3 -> 0.93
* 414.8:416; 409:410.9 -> 1.10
